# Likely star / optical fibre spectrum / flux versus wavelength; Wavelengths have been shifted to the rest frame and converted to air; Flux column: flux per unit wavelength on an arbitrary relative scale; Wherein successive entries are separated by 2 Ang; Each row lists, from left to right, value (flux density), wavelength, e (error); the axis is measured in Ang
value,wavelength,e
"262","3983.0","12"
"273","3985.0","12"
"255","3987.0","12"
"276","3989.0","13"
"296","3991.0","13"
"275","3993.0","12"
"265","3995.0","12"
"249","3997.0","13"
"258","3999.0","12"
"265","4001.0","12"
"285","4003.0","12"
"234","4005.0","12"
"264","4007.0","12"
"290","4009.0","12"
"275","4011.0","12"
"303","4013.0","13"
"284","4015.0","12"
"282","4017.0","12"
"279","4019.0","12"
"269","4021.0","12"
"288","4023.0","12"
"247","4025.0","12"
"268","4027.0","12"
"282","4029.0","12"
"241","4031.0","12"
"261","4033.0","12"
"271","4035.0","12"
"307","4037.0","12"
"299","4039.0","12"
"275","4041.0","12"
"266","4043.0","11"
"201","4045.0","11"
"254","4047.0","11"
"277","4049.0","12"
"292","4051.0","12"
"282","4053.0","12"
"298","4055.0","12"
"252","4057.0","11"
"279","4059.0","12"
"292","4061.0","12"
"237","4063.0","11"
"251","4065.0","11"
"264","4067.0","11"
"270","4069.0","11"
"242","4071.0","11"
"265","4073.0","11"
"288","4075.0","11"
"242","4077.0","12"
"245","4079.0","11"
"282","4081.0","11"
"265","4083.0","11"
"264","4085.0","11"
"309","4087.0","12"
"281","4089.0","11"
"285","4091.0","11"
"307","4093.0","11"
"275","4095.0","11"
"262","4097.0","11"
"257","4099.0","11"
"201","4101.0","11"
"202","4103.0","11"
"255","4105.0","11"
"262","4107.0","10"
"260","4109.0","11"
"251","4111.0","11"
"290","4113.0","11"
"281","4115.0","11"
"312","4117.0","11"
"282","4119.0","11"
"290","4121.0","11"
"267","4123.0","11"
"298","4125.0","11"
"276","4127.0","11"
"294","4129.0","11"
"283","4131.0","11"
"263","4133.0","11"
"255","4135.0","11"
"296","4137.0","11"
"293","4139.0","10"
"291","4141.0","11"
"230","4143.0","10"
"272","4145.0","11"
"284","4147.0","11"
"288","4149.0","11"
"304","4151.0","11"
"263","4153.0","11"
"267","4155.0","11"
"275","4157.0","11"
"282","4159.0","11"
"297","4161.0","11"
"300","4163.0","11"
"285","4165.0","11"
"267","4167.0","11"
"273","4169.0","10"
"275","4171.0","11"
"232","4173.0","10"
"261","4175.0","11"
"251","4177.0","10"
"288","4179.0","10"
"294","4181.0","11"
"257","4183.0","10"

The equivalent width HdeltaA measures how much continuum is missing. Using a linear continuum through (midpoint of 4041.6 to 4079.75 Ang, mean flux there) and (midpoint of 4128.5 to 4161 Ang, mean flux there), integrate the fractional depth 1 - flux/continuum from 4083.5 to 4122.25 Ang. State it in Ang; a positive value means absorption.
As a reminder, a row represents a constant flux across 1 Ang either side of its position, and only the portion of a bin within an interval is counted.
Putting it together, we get 0.1 Ang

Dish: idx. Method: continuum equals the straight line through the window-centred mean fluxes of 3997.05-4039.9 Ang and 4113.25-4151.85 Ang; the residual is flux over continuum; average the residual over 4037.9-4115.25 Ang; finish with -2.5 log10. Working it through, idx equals 0.05 mag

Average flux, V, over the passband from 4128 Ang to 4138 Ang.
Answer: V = 278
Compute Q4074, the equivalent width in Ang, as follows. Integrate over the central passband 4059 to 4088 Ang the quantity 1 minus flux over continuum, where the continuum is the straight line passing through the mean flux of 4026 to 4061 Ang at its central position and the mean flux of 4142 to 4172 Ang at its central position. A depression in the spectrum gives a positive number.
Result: 0.8 Ang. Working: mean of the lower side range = 271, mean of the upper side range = 277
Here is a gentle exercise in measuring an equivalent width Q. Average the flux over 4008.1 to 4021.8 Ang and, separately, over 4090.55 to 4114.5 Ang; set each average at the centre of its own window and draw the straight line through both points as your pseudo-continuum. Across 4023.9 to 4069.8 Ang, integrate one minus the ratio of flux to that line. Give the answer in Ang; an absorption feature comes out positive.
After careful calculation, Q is 1.0 Ang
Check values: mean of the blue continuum 283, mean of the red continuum 259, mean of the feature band 268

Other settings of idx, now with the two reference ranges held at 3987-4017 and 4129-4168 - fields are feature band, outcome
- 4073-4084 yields 0.05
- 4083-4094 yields -0.04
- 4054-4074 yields 0.04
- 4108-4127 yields -0.01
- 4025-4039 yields 0.01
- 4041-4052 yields 0.06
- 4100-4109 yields 0.19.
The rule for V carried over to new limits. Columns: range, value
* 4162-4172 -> 280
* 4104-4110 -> 259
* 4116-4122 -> 295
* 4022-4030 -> 271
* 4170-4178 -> 255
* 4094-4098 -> 268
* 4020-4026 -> 268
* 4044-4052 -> 256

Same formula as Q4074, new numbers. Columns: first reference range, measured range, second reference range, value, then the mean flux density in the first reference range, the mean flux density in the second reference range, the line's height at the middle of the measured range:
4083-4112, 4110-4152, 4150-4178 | -2.02 Ang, 262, 274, 268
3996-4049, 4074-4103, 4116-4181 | 0.79 Ang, 269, 278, 274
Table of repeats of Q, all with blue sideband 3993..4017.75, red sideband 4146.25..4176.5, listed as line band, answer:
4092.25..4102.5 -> 0.7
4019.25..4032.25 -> 0.3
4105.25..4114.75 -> 0.3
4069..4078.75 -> 0.5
